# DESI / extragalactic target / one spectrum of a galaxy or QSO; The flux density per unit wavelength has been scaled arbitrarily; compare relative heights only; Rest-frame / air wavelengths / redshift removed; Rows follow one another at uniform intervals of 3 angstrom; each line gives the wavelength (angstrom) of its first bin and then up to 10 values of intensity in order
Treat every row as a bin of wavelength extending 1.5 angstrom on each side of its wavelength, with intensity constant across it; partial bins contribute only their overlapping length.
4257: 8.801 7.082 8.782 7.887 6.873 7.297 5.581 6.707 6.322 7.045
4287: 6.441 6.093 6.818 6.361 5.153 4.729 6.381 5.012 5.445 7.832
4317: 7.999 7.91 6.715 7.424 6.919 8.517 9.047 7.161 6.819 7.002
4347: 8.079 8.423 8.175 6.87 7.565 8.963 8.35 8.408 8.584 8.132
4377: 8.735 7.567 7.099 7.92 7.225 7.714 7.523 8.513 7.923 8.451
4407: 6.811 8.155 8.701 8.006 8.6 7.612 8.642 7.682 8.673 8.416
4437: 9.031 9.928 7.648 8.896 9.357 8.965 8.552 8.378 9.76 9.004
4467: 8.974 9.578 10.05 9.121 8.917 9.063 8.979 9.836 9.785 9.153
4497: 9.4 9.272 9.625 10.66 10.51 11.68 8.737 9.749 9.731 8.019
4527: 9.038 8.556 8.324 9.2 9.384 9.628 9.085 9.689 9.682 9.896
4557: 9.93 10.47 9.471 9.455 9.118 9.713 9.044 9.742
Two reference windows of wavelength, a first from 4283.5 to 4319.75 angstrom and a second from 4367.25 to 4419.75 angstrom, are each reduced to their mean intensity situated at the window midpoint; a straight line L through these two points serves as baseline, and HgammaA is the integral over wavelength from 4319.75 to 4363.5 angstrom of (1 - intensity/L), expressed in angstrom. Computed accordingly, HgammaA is -4.1 angstrom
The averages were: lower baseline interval 6.31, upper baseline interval 7.99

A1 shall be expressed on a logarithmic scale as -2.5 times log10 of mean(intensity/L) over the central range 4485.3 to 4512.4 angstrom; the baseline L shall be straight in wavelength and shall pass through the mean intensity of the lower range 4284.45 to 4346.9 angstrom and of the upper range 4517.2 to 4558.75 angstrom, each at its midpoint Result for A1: -0.12 mag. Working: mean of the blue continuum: 6.82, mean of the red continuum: 9.28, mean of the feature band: 9.88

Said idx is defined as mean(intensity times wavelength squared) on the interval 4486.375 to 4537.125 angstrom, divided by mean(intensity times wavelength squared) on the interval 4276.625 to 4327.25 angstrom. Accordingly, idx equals 1.61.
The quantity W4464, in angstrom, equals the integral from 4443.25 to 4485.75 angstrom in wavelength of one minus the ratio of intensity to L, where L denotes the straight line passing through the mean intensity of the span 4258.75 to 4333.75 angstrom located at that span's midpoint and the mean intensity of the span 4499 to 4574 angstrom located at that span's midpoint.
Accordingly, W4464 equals -1.7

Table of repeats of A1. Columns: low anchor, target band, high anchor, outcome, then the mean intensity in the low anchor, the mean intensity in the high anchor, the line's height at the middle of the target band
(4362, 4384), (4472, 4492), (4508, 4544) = -0.04 mag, 8.21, 9.36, 9.03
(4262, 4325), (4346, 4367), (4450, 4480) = -0.07 mag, 6.63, 9.14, 7.55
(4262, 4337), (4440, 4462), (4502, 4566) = -0.03 mag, 6.84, 9.57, 8.6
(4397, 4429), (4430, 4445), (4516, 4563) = -0.05 mag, 8.1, 9.36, 8.34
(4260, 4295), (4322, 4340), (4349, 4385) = -0.01 mag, 6.9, 8.07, 7.59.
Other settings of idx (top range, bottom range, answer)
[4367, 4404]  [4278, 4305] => 1.35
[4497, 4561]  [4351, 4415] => 1.28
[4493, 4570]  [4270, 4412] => 1.42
